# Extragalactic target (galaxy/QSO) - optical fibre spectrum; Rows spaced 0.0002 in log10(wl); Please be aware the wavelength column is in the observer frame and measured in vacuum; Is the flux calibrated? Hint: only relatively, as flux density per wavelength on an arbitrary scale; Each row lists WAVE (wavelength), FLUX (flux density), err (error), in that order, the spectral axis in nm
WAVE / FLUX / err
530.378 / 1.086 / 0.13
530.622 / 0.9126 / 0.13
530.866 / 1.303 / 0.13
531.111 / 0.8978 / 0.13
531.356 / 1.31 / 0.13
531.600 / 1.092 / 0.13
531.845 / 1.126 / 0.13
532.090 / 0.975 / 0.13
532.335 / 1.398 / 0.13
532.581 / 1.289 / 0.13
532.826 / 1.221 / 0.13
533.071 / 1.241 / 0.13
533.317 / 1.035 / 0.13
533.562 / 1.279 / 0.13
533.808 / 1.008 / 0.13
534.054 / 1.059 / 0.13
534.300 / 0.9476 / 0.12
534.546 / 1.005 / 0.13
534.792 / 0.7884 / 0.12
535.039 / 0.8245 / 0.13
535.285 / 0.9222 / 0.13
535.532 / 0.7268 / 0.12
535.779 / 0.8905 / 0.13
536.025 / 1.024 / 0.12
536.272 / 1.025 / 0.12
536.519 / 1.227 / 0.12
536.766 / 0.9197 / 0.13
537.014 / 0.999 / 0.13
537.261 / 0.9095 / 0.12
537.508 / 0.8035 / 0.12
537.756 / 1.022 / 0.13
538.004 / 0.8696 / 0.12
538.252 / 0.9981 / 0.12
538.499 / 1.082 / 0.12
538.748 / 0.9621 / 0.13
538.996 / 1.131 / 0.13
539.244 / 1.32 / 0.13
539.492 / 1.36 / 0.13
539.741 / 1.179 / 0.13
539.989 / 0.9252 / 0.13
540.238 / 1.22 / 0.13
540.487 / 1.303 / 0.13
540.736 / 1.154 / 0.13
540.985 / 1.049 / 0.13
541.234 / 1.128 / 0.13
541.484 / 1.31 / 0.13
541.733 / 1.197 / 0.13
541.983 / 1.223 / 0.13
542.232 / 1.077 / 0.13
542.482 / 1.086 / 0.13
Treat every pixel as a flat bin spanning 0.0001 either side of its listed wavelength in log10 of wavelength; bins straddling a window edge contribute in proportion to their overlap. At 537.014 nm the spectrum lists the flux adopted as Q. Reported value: 0.999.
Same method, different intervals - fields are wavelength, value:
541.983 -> 1.223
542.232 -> 1.077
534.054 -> 1.059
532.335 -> 1.398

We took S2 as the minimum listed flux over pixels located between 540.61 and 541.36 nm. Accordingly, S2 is 1.049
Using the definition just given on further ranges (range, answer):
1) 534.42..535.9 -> 0.7268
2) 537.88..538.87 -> 0.8696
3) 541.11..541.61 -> 1.128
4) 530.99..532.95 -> 0.8978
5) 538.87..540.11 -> 0.9252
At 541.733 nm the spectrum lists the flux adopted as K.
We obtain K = 1.197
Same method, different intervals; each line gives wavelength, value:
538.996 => 1.131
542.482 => 1.086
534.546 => 1.005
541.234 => 1.128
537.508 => 0.8035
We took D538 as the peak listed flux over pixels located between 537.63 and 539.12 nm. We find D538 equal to 1.131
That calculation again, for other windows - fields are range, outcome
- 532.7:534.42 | 1.279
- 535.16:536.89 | 1.227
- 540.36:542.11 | 1.31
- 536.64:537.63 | 0.999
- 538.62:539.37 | 1.32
